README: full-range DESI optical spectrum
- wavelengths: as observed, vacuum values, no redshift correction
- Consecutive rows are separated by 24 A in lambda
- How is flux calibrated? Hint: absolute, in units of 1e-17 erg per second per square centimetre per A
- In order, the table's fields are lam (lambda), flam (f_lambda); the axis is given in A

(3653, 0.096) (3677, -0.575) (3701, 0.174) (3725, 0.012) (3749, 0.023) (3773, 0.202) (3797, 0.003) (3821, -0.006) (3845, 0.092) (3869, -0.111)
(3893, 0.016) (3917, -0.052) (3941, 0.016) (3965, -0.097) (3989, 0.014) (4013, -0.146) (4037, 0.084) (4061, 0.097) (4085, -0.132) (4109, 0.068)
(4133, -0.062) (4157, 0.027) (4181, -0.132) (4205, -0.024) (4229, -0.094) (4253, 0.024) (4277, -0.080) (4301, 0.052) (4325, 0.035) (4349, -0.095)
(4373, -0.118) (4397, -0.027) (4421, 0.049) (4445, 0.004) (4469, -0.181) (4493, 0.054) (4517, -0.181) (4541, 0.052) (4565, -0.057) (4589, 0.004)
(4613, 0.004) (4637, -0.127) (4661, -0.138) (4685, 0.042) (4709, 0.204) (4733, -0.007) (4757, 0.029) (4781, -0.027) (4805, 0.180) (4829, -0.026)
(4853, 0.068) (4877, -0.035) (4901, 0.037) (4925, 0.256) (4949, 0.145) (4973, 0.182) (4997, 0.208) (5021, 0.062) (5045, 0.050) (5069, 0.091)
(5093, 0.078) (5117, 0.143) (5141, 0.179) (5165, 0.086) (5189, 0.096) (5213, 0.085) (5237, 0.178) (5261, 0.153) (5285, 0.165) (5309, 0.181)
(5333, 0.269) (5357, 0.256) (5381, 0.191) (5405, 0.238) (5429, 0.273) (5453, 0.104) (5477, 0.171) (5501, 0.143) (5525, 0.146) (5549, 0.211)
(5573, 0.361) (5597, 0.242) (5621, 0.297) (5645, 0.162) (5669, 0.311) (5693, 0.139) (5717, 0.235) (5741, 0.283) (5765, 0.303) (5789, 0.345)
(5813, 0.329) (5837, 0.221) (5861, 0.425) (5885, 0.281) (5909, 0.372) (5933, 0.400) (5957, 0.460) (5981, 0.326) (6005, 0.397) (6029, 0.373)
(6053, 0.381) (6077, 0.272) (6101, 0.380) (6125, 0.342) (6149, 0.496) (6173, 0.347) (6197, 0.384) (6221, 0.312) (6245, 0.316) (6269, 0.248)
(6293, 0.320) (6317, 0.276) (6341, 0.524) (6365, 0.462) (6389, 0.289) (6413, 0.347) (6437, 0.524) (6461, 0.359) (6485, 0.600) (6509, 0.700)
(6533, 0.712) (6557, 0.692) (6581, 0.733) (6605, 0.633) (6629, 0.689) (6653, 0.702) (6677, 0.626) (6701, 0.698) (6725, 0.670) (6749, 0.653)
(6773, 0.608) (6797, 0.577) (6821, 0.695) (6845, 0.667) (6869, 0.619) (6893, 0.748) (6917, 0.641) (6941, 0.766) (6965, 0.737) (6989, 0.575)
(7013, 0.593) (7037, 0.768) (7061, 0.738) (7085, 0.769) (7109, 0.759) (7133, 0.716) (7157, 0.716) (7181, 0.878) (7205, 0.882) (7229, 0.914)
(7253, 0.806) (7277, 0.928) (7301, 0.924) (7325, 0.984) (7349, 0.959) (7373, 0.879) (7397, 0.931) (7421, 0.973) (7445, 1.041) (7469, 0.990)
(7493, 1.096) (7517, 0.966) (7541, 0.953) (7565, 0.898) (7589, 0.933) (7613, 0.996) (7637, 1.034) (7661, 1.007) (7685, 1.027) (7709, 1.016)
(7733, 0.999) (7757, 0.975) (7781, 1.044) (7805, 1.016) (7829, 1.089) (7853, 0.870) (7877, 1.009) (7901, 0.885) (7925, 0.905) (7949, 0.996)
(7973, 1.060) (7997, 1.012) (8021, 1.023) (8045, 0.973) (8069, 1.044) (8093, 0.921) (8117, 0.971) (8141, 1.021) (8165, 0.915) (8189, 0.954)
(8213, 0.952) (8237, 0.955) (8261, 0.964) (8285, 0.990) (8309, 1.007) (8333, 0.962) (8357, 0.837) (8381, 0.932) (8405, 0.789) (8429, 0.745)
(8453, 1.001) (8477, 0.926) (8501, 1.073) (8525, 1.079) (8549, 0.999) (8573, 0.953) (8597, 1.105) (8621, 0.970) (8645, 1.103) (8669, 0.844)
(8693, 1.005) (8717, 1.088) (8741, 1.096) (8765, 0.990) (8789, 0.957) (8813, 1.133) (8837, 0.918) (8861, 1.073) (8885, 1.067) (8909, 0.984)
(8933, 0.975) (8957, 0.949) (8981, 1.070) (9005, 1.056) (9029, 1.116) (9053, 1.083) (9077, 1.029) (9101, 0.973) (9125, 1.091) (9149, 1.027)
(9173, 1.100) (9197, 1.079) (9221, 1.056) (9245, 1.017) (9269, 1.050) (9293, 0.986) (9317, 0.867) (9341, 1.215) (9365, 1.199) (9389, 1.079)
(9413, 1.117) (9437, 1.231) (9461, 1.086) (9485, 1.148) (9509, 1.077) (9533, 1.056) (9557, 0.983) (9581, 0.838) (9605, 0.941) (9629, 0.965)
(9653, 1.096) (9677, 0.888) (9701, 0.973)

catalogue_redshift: 0.63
